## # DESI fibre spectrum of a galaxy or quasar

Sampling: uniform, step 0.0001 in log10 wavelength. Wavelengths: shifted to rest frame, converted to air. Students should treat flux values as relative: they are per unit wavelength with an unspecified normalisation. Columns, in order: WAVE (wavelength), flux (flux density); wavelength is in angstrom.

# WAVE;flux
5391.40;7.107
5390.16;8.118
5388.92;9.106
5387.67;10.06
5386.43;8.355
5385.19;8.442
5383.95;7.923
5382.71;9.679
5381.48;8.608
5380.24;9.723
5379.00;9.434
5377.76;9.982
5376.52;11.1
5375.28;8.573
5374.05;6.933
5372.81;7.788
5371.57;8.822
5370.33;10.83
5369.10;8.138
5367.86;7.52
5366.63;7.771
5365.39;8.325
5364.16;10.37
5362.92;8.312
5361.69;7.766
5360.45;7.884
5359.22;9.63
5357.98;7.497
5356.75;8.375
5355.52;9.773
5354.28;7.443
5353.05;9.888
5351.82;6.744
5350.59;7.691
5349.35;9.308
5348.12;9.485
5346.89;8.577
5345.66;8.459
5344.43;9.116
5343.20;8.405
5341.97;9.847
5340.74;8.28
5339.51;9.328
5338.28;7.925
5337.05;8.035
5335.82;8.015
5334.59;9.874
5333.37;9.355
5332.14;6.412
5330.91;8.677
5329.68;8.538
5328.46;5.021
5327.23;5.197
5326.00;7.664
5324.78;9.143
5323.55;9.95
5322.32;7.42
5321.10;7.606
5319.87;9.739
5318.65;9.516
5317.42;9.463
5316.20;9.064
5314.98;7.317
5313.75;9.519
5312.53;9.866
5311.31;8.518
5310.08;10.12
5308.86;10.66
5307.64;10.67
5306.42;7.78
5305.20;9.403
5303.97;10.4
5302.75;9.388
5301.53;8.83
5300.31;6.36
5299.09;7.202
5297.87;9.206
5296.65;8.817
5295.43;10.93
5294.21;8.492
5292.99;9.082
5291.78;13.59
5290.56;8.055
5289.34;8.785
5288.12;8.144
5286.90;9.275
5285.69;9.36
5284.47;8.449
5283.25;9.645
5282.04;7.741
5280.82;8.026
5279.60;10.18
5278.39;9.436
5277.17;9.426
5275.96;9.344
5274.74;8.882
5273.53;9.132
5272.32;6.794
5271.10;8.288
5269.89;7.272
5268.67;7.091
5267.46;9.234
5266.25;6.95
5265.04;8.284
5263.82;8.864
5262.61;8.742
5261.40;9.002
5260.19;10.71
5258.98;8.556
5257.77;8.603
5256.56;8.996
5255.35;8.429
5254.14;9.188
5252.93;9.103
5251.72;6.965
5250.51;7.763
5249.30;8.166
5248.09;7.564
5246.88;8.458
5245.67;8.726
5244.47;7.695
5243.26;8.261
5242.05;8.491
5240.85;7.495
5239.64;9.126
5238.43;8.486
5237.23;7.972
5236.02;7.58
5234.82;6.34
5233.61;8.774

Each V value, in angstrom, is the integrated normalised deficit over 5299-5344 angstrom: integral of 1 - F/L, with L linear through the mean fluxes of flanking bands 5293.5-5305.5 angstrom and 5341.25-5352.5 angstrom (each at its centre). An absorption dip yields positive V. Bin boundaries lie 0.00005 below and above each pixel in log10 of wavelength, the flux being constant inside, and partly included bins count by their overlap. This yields 0.7 angstrom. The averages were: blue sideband 8.89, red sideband 8.63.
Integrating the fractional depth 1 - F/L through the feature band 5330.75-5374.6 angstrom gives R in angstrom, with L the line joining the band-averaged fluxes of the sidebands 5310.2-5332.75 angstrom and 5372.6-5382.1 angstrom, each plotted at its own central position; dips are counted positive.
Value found 1.1 angstrom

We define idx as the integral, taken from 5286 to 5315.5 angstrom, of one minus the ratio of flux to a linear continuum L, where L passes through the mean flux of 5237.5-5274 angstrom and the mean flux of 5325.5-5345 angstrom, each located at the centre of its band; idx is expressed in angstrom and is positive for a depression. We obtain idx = -3.53 angstrom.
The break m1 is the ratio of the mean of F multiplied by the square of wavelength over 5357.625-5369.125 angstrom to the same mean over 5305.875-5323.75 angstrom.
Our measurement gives 0.93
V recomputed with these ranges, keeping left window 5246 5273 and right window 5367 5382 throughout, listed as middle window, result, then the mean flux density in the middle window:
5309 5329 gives 0.30 angstrom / 8.51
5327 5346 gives 1.14 angstrom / 8.21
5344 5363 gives 0.71 angstrom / 8.5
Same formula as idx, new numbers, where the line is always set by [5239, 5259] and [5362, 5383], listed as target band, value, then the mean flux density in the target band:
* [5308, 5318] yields -0.8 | 9.35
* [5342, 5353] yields 0.2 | 8.62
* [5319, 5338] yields 1.4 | 8.06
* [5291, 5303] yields -0.9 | 9.17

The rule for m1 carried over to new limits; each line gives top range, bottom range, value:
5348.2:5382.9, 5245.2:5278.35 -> 1.07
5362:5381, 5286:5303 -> 1.02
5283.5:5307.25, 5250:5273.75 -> 1.09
